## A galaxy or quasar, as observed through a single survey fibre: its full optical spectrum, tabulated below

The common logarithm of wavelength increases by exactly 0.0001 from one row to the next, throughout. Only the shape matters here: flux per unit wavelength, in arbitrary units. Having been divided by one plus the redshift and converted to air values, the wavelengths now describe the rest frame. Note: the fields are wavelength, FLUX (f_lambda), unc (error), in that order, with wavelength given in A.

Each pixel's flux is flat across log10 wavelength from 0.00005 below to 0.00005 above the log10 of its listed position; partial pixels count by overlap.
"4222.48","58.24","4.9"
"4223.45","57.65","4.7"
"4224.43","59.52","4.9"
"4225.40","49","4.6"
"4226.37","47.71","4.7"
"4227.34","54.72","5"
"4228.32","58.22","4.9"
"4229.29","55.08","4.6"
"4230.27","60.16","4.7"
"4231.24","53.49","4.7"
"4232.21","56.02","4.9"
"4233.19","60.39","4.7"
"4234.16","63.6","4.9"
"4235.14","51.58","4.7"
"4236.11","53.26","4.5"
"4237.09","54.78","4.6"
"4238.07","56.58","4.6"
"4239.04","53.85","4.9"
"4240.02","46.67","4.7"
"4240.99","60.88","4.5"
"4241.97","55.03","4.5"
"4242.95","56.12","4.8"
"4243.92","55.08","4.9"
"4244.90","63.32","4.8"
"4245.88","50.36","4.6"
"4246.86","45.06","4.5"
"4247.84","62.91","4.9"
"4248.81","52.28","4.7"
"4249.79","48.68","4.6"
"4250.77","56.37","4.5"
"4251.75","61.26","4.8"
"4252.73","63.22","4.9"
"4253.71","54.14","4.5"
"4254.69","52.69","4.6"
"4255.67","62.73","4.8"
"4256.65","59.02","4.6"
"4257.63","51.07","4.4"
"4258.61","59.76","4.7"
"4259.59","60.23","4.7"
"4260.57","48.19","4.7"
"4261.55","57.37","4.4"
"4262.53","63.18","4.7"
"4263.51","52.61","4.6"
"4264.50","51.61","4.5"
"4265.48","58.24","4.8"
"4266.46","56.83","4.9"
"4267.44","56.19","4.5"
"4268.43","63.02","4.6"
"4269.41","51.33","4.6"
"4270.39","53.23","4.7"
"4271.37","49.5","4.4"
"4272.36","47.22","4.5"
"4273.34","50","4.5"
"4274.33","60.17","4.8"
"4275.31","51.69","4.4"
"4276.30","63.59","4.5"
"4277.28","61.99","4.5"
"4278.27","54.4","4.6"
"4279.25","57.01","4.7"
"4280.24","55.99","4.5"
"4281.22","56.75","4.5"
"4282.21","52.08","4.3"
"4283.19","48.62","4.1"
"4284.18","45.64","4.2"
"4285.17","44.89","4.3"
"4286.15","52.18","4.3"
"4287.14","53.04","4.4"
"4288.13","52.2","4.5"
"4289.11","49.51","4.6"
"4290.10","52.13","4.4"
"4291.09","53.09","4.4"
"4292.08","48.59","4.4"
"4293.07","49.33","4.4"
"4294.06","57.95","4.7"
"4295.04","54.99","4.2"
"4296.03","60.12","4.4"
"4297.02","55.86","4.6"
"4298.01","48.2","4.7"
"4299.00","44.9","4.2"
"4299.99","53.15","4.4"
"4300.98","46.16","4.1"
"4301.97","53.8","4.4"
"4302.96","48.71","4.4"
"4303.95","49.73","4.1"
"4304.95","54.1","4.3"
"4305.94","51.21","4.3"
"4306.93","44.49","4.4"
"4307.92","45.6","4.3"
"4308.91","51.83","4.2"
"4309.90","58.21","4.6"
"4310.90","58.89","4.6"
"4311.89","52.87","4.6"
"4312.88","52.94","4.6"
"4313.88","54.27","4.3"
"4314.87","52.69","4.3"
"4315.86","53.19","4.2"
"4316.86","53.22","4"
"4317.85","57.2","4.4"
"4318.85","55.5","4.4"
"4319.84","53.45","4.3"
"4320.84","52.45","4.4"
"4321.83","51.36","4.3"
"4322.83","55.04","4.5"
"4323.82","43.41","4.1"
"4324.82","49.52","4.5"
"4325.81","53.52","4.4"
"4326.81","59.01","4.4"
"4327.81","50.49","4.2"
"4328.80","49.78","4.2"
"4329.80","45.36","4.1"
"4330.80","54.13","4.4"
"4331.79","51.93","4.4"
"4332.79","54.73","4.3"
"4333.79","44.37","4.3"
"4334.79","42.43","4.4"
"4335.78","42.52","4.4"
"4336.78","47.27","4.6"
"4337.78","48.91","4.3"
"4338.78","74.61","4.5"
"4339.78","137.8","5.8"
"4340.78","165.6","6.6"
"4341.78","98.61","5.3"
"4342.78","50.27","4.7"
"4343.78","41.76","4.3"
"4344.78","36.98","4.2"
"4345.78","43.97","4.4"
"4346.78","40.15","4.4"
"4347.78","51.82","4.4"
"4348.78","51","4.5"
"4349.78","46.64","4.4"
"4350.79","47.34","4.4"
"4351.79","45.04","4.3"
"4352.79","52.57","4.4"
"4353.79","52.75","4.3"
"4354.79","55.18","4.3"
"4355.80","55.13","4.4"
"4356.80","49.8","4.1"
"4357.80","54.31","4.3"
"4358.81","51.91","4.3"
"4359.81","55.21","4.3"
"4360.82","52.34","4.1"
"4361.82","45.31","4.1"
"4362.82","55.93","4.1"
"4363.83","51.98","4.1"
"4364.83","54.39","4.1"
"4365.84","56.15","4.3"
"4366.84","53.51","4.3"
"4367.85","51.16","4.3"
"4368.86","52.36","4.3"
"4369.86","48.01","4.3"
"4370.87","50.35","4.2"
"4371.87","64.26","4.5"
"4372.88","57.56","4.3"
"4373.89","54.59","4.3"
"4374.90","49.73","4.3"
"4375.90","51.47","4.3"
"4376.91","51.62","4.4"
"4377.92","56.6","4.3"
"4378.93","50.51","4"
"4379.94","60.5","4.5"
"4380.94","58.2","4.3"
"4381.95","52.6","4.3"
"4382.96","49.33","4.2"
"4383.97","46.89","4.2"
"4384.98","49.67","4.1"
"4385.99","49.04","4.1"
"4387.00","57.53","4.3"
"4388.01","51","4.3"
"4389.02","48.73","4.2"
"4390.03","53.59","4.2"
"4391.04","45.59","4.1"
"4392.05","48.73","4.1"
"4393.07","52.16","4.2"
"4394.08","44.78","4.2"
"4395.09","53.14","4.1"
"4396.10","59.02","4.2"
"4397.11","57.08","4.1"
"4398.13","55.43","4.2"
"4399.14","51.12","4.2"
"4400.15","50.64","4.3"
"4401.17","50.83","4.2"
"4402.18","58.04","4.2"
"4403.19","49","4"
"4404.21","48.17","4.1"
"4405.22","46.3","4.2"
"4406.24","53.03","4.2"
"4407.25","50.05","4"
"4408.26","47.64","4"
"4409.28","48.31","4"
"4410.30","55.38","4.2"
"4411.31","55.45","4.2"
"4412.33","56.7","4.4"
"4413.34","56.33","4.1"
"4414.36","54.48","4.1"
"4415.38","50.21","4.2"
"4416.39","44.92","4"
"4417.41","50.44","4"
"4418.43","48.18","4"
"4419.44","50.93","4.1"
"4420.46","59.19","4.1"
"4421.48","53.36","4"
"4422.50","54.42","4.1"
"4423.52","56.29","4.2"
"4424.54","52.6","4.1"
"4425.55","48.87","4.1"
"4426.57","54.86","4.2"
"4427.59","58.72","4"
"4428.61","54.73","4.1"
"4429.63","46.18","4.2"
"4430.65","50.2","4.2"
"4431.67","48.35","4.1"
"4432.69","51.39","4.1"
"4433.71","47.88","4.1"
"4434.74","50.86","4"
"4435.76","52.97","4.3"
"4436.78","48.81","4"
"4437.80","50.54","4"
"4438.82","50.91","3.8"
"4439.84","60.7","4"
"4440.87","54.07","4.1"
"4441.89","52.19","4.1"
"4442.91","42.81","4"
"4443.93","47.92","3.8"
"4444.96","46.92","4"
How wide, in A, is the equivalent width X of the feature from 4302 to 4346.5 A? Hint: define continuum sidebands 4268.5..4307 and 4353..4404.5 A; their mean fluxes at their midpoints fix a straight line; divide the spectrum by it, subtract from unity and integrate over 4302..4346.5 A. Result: -3.4 A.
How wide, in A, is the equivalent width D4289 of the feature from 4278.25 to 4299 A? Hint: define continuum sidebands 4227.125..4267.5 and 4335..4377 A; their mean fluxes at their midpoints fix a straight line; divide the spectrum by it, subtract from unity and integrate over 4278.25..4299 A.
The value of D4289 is 1.5 A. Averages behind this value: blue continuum 56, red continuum 57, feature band 52.3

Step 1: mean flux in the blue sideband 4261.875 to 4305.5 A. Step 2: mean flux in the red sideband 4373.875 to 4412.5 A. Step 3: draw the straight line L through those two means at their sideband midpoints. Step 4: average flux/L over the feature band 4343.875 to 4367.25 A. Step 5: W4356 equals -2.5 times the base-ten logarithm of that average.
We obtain 0.045 mag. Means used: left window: 53.3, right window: 51.9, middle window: 50.3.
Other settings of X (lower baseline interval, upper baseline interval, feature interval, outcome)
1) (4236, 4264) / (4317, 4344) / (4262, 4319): 4.9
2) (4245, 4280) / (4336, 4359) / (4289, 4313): 2.5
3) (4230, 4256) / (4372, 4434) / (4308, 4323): 0.1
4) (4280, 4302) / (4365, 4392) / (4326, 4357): -3.3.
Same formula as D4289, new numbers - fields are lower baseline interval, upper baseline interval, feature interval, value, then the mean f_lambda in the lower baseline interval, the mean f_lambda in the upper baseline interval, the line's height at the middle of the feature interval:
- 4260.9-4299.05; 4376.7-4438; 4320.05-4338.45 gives 1.04 A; 53.8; 51.9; 53.1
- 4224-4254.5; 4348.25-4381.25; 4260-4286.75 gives 0.25 A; 55.4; 52.8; 54.7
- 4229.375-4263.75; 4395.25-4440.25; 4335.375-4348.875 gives -3.30 A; 56.1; 52.3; 53.9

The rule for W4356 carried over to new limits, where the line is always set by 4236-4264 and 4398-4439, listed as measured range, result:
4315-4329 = 0.03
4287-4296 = 0.04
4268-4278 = 0.00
